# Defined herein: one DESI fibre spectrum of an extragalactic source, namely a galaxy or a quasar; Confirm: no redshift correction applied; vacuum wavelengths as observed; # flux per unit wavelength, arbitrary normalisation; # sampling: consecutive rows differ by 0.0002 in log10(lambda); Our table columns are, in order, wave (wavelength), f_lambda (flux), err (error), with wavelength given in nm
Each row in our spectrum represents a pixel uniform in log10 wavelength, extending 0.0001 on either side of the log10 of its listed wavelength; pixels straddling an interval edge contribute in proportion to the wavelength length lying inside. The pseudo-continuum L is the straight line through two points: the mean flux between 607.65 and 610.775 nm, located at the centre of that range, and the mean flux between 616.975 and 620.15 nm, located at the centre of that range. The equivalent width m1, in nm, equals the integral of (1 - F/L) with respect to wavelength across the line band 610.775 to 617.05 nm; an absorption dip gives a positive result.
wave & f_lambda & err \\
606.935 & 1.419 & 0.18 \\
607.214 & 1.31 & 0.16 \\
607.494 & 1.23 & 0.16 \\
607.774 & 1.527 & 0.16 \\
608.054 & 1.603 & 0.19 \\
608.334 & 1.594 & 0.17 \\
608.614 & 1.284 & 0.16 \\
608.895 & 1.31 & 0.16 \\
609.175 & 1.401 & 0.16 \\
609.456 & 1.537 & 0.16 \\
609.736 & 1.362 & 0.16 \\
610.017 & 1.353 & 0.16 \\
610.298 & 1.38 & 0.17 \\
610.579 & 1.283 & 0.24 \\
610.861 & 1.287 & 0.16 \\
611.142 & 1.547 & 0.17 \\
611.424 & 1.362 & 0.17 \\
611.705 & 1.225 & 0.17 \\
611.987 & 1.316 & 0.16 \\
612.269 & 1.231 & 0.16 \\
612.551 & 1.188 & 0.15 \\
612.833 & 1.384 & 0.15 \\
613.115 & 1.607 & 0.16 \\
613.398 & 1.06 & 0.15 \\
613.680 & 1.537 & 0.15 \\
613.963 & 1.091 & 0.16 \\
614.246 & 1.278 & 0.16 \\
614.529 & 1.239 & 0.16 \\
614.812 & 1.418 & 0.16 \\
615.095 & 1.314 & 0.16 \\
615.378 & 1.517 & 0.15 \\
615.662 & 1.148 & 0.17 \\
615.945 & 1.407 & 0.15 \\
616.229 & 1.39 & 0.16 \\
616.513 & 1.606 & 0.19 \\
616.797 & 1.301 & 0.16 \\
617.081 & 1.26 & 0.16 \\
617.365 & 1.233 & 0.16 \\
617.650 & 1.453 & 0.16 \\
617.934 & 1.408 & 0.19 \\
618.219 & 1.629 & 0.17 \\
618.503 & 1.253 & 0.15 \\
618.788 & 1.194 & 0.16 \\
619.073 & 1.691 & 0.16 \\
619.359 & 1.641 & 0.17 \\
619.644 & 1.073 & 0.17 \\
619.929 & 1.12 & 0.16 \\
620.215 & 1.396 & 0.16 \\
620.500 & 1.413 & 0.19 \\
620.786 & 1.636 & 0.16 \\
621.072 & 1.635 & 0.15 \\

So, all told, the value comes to 0.233 nm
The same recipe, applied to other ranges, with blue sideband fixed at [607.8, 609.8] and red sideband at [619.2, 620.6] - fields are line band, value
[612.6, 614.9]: 0.128 nm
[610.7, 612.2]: 0.085 nm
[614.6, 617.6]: 0.026 nm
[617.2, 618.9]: -0.017 nm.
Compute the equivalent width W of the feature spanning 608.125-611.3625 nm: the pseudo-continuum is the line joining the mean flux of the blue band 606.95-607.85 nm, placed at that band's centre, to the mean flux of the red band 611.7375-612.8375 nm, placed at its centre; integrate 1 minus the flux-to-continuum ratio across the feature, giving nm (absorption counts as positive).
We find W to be -0.22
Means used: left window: 1.35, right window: 1.26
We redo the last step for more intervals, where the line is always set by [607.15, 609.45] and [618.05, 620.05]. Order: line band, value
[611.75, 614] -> 0.15 nm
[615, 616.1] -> 0.03 nm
